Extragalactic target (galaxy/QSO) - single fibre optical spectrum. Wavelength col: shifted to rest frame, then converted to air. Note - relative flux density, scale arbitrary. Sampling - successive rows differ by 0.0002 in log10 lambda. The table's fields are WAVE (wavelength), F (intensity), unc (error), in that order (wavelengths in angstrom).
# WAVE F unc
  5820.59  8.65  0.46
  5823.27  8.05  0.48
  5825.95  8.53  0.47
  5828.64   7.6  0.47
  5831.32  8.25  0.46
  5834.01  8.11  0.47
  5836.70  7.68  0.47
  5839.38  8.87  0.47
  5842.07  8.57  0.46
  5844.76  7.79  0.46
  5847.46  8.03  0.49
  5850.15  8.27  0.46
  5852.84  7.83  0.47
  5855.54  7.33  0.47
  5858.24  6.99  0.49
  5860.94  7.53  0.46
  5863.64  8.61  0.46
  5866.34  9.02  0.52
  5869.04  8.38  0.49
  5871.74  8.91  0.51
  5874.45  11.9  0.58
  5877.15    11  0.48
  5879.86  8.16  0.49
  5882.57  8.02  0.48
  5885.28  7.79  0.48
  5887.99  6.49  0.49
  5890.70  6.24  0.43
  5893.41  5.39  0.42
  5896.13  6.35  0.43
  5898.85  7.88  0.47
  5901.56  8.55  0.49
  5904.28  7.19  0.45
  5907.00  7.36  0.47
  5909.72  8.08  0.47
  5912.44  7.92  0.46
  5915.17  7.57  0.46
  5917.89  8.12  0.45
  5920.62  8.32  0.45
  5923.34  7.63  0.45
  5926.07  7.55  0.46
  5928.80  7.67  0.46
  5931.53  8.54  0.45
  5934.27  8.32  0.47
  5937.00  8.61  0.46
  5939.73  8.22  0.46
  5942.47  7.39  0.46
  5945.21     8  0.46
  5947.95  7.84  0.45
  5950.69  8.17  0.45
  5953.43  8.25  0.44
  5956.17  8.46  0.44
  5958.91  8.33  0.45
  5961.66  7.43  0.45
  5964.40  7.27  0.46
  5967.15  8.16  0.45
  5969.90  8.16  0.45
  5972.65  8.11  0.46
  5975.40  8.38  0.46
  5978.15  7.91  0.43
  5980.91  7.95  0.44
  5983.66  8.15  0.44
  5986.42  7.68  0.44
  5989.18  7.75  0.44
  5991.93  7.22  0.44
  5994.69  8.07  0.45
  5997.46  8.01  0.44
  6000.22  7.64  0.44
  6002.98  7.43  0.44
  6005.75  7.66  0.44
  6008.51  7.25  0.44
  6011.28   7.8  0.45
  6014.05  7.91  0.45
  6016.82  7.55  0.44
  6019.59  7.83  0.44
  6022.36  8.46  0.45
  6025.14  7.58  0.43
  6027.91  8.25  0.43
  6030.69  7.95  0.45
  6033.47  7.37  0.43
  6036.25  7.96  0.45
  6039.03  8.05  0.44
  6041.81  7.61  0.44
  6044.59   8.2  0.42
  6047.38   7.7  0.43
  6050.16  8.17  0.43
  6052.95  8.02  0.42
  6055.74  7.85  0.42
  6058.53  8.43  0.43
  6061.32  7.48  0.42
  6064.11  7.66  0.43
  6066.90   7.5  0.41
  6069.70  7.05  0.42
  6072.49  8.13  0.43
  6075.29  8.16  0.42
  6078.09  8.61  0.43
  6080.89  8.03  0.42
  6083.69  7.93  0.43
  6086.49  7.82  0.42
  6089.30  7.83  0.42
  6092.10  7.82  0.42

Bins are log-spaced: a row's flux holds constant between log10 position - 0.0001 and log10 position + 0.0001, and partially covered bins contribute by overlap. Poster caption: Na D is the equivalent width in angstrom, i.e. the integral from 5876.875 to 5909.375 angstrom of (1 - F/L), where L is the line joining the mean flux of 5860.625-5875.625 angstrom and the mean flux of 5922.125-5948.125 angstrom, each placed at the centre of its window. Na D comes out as 4.7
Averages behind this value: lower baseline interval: 9.13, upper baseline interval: 7.98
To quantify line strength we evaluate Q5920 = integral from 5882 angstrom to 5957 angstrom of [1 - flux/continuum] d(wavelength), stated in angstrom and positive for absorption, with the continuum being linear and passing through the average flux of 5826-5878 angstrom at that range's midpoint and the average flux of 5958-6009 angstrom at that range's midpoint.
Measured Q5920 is 3.8 angstrom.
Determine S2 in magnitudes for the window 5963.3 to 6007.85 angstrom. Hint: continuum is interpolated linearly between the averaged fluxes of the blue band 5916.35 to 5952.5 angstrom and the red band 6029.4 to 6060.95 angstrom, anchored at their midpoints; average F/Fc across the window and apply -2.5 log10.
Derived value 0.019 mag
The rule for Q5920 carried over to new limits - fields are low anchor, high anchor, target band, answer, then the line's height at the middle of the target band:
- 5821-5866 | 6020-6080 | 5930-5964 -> -0.5 angstrom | 7.98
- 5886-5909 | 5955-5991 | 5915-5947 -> -2.5 angstrom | 7.42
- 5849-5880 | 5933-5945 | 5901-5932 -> 1.7 angstrom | 8.29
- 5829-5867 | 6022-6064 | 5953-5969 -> 0.0 angstrom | 7.97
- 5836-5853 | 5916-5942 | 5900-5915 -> 0.6 angstrom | 8.1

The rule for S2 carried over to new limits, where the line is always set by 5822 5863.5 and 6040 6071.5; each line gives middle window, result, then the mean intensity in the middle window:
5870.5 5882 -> -0.23 mag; 9.86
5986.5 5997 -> 0.02 mag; 7.71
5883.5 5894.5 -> 0.21 mag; 6.57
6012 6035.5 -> -0.01 mag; 7.86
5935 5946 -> -0.02 mag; 8.07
